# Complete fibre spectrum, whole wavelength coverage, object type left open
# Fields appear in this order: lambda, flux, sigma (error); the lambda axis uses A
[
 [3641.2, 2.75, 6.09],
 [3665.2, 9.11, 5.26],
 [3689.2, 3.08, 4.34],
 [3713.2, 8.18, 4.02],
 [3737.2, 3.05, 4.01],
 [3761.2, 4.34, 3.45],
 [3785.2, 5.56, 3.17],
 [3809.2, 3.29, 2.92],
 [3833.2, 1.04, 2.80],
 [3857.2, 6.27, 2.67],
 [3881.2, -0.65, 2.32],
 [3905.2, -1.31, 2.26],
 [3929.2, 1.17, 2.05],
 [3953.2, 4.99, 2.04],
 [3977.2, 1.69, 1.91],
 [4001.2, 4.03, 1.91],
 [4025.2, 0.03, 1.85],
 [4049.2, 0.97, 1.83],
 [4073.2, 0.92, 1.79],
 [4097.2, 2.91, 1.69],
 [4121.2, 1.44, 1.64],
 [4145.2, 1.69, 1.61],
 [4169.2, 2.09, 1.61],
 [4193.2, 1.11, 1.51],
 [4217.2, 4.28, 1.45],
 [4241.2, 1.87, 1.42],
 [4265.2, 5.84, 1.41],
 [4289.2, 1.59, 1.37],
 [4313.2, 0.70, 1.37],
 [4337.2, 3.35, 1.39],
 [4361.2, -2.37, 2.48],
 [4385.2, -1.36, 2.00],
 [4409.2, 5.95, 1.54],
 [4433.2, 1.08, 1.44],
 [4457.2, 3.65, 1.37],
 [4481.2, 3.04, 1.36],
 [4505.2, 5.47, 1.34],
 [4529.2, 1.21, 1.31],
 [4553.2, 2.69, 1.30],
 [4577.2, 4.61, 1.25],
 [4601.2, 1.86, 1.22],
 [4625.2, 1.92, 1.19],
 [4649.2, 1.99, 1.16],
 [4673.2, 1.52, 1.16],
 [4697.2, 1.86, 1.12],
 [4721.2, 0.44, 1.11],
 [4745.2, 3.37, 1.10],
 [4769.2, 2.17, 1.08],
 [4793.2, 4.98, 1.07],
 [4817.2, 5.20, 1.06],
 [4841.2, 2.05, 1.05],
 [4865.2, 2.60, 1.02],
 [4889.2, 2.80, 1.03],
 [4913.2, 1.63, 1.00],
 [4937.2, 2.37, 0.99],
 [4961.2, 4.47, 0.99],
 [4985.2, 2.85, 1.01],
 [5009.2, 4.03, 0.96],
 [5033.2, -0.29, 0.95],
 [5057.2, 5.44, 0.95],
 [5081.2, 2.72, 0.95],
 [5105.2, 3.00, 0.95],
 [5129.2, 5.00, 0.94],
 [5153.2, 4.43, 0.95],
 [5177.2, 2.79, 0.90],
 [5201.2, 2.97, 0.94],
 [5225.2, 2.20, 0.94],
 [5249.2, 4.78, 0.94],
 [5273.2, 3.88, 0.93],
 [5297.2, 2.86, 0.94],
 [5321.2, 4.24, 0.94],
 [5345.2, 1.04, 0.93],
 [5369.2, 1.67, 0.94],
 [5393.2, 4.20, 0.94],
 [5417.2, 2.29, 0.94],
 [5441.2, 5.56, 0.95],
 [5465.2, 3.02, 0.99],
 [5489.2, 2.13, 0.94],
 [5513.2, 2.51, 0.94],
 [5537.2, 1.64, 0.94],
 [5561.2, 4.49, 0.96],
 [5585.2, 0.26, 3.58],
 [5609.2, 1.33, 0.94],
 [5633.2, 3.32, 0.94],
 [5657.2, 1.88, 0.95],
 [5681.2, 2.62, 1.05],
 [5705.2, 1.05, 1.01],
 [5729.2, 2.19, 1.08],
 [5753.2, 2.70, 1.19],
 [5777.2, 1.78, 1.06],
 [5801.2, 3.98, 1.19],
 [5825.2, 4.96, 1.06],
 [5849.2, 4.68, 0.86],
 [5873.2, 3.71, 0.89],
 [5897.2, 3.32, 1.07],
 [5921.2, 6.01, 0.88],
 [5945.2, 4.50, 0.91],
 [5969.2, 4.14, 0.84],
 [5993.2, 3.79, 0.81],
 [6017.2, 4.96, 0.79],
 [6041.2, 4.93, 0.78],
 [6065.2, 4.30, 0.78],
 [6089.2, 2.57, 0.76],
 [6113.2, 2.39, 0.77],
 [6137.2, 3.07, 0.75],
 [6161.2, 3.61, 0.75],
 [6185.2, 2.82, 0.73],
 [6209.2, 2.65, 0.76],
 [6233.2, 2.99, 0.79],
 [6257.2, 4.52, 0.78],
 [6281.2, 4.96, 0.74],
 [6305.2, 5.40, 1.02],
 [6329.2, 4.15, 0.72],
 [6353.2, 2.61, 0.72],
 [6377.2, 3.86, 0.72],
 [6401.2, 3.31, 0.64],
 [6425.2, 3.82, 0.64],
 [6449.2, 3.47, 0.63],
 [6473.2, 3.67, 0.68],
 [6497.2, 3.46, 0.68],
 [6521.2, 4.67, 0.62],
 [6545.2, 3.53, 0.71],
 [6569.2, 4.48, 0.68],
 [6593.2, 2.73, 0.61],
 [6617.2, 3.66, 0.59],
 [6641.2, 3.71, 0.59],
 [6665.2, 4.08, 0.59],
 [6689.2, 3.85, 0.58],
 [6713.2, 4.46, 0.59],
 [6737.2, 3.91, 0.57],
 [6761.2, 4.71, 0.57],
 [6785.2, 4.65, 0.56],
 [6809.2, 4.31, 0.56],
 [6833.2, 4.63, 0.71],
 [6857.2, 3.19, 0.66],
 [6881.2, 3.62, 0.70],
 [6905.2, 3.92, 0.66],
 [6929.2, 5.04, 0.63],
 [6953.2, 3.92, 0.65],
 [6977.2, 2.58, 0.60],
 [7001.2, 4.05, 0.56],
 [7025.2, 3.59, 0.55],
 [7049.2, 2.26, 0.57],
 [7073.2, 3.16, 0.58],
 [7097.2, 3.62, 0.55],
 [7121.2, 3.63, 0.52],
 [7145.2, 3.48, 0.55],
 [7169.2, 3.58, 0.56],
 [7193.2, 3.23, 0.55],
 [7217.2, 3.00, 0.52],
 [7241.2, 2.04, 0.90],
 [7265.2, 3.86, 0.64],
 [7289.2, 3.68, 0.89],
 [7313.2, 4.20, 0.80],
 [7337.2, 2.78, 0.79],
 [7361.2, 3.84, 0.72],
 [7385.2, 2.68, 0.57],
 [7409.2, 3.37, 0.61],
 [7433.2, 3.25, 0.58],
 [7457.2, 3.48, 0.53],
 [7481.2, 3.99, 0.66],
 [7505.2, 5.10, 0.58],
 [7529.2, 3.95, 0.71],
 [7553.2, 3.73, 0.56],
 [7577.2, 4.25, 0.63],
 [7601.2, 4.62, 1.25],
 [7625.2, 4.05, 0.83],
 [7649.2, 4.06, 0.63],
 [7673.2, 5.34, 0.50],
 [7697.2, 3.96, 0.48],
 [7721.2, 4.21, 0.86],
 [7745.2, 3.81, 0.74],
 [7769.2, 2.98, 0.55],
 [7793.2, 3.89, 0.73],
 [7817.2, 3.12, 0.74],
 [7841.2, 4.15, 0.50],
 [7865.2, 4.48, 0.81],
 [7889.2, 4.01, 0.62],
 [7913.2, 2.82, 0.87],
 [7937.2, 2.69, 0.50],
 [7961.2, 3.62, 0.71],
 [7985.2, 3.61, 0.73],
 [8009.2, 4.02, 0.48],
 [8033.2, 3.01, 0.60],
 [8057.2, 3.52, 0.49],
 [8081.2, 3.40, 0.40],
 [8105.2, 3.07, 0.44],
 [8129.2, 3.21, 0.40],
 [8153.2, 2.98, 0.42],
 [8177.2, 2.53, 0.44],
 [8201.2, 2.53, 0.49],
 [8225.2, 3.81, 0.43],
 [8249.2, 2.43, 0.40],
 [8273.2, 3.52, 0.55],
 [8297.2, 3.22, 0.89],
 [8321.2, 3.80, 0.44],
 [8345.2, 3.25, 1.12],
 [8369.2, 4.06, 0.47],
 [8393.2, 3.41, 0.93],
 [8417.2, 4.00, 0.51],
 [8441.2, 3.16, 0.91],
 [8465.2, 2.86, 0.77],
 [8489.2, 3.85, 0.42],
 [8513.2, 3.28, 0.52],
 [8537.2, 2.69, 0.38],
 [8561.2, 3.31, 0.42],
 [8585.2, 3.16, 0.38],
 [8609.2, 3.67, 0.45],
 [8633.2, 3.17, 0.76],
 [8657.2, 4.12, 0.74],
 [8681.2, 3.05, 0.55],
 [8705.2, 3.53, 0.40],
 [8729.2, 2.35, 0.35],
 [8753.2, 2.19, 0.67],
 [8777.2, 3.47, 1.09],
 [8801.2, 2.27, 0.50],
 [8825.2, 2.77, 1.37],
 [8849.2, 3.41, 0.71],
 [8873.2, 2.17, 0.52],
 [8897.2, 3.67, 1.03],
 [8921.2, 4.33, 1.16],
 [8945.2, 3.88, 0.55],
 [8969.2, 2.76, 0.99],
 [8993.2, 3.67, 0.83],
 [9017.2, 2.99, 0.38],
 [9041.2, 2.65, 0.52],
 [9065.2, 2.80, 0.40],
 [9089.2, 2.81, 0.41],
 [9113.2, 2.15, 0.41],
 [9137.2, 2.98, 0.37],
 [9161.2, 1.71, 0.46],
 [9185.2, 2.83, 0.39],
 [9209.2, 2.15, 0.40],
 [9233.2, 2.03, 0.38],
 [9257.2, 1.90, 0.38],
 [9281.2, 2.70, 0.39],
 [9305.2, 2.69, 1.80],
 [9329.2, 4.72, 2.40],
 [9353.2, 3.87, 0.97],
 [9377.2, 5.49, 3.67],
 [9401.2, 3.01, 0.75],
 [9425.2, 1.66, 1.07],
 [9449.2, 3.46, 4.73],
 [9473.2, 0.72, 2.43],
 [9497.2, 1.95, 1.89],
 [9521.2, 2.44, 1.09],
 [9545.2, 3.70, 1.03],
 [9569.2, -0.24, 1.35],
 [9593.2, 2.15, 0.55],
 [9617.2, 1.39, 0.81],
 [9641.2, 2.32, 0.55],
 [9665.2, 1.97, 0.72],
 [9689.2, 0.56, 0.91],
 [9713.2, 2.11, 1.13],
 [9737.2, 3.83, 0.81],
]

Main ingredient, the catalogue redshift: 0.14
